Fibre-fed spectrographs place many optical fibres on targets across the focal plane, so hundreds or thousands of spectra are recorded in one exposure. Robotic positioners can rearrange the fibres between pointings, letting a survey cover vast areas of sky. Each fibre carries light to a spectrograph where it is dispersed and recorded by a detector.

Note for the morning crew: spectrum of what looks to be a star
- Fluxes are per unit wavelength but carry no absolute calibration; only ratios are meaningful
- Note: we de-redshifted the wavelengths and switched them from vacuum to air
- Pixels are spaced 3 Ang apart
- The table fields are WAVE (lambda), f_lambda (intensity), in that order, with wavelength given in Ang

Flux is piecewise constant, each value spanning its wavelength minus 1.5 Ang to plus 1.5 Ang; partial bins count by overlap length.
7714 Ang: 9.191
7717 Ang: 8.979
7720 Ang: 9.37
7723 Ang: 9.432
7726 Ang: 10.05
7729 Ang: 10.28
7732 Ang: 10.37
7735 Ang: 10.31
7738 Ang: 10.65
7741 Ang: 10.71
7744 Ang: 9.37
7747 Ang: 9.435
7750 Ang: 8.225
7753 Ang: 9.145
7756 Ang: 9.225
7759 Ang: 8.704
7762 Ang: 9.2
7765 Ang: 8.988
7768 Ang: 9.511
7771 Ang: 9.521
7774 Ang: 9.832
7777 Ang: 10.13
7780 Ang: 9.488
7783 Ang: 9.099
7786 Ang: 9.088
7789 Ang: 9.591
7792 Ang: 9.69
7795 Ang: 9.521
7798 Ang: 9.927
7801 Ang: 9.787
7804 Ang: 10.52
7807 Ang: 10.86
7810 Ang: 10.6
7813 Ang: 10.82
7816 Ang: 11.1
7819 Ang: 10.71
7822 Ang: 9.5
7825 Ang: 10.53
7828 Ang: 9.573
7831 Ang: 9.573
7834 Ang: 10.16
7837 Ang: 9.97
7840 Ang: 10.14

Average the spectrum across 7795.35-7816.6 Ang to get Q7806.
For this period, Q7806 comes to 10.4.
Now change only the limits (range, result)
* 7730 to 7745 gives 10.3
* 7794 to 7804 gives 9.87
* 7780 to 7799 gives 9.47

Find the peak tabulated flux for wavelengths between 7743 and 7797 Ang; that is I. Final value 10.13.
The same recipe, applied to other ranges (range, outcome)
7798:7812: 10.86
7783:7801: 9.927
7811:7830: 11.1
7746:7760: 9.435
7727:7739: 10.65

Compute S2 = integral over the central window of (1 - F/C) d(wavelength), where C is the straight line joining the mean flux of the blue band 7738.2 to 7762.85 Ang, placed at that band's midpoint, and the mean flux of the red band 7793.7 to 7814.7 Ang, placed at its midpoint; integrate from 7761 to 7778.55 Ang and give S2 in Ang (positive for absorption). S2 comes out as 0.3 Ang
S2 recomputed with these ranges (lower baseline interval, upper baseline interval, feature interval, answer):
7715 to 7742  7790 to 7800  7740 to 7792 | 2.5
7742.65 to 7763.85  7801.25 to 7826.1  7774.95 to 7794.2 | 0.6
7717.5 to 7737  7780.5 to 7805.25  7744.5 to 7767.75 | 1.8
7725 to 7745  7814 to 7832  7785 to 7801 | 1.0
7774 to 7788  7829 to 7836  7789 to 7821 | -2.1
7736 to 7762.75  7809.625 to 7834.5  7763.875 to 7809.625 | 0.6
